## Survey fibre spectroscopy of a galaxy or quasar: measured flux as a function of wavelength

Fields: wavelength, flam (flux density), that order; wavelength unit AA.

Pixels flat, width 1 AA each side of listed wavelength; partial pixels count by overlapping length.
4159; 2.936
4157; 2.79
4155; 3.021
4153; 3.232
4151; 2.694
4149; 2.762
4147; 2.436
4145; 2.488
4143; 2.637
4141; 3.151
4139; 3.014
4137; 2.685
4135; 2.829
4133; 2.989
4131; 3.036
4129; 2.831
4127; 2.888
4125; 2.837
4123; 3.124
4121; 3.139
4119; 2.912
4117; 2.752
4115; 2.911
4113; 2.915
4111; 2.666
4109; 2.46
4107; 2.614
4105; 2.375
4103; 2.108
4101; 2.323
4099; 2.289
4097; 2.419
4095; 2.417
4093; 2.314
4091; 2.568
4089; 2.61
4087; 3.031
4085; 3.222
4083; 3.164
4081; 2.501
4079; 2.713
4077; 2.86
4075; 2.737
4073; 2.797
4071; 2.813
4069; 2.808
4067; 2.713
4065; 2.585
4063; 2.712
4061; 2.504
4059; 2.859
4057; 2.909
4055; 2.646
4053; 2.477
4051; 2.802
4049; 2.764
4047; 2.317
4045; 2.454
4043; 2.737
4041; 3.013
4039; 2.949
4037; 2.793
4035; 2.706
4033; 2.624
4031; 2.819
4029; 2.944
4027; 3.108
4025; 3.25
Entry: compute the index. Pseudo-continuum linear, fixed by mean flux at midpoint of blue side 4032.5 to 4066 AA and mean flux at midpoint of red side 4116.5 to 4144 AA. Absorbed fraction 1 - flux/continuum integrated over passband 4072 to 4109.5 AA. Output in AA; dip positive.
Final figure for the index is 2.7 AA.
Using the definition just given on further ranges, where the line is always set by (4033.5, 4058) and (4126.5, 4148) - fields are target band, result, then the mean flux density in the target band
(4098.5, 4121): 1.4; 2.61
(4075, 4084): -0.2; 2.8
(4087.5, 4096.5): 0.8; 2.5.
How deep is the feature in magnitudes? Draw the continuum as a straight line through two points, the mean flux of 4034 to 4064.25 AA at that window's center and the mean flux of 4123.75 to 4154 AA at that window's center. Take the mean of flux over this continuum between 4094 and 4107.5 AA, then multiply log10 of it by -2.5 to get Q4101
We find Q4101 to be 0.18 mag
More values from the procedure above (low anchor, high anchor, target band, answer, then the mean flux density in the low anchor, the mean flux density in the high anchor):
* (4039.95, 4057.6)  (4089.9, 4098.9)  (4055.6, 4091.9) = -0.10 mag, 2.68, 2.42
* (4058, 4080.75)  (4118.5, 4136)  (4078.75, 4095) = 0.02 mag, 2.73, 2.96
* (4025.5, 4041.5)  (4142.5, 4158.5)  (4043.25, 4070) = 0.08 mag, 2.88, 2.77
